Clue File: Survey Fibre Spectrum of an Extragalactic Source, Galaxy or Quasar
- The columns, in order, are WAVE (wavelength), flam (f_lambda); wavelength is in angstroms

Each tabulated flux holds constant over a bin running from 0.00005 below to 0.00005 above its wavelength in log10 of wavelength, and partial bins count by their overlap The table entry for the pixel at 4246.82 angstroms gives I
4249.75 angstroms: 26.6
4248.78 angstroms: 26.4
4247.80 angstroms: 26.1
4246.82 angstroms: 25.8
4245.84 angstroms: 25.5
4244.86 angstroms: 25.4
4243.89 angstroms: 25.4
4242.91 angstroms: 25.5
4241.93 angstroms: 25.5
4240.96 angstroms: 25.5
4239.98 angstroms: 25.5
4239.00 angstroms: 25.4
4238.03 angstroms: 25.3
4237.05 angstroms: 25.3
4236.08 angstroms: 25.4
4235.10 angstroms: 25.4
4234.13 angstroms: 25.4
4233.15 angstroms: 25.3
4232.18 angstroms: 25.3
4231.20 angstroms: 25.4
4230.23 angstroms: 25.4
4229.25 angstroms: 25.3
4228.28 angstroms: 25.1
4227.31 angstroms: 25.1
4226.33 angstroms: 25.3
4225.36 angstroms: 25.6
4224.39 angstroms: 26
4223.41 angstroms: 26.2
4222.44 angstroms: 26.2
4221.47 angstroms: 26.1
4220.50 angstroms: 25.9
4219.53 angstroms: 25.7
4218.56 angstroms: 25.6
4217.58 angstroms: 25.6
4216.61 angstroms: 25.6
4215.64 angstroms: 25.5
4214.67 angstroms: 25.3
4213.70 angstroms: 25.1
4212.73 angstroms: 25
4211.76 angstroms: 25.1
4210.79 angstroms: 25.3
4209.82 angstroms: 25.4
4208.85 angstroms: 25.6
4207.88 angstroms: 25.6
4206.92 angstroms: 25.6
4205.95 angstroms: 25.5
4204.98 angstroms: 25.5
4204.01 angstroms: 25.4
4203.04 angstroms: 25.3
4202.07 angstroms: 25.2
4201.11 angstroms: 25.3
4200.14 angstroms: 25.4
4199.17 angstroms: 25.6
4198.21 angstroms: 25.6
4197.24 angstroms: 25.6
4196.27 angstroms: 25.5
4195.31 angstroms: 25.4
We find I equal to 25.8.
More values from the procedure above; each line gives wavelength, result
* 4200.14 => 25.4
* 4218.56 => 25.6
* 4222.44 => 26.2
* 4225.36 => 25.6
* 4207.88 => 25.6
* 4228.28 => 25.1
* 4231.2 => 25.4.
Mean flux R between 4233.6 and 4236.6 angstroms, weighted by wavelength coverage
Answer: 25.4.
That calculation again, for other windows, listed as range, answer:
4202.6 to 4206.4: 25.4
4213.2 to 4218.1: 25.4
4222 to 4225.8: 26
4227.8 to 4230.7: 25.2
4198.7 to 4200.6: 25.5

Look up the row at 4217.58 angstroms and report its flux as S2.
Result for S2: 25.6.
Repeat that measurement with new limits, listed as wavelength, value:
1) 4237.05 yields 25.3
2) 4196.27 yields 25.5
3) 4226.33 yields 25.3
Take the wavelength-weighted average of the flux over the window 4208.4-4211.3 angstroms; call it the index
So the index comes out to 25.4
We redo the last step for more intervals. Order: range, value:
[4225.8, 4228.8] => 25.2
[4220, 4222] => 26.1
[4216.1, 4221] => 25.7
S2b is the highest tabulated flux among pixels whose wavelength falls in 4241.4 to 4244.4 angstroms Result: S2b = 25.5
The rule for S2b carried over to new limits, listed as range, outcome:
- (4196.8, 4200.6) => 25.6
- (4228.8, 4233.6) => 25.4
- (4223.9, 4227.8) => 26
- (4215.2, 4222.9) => 26.2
